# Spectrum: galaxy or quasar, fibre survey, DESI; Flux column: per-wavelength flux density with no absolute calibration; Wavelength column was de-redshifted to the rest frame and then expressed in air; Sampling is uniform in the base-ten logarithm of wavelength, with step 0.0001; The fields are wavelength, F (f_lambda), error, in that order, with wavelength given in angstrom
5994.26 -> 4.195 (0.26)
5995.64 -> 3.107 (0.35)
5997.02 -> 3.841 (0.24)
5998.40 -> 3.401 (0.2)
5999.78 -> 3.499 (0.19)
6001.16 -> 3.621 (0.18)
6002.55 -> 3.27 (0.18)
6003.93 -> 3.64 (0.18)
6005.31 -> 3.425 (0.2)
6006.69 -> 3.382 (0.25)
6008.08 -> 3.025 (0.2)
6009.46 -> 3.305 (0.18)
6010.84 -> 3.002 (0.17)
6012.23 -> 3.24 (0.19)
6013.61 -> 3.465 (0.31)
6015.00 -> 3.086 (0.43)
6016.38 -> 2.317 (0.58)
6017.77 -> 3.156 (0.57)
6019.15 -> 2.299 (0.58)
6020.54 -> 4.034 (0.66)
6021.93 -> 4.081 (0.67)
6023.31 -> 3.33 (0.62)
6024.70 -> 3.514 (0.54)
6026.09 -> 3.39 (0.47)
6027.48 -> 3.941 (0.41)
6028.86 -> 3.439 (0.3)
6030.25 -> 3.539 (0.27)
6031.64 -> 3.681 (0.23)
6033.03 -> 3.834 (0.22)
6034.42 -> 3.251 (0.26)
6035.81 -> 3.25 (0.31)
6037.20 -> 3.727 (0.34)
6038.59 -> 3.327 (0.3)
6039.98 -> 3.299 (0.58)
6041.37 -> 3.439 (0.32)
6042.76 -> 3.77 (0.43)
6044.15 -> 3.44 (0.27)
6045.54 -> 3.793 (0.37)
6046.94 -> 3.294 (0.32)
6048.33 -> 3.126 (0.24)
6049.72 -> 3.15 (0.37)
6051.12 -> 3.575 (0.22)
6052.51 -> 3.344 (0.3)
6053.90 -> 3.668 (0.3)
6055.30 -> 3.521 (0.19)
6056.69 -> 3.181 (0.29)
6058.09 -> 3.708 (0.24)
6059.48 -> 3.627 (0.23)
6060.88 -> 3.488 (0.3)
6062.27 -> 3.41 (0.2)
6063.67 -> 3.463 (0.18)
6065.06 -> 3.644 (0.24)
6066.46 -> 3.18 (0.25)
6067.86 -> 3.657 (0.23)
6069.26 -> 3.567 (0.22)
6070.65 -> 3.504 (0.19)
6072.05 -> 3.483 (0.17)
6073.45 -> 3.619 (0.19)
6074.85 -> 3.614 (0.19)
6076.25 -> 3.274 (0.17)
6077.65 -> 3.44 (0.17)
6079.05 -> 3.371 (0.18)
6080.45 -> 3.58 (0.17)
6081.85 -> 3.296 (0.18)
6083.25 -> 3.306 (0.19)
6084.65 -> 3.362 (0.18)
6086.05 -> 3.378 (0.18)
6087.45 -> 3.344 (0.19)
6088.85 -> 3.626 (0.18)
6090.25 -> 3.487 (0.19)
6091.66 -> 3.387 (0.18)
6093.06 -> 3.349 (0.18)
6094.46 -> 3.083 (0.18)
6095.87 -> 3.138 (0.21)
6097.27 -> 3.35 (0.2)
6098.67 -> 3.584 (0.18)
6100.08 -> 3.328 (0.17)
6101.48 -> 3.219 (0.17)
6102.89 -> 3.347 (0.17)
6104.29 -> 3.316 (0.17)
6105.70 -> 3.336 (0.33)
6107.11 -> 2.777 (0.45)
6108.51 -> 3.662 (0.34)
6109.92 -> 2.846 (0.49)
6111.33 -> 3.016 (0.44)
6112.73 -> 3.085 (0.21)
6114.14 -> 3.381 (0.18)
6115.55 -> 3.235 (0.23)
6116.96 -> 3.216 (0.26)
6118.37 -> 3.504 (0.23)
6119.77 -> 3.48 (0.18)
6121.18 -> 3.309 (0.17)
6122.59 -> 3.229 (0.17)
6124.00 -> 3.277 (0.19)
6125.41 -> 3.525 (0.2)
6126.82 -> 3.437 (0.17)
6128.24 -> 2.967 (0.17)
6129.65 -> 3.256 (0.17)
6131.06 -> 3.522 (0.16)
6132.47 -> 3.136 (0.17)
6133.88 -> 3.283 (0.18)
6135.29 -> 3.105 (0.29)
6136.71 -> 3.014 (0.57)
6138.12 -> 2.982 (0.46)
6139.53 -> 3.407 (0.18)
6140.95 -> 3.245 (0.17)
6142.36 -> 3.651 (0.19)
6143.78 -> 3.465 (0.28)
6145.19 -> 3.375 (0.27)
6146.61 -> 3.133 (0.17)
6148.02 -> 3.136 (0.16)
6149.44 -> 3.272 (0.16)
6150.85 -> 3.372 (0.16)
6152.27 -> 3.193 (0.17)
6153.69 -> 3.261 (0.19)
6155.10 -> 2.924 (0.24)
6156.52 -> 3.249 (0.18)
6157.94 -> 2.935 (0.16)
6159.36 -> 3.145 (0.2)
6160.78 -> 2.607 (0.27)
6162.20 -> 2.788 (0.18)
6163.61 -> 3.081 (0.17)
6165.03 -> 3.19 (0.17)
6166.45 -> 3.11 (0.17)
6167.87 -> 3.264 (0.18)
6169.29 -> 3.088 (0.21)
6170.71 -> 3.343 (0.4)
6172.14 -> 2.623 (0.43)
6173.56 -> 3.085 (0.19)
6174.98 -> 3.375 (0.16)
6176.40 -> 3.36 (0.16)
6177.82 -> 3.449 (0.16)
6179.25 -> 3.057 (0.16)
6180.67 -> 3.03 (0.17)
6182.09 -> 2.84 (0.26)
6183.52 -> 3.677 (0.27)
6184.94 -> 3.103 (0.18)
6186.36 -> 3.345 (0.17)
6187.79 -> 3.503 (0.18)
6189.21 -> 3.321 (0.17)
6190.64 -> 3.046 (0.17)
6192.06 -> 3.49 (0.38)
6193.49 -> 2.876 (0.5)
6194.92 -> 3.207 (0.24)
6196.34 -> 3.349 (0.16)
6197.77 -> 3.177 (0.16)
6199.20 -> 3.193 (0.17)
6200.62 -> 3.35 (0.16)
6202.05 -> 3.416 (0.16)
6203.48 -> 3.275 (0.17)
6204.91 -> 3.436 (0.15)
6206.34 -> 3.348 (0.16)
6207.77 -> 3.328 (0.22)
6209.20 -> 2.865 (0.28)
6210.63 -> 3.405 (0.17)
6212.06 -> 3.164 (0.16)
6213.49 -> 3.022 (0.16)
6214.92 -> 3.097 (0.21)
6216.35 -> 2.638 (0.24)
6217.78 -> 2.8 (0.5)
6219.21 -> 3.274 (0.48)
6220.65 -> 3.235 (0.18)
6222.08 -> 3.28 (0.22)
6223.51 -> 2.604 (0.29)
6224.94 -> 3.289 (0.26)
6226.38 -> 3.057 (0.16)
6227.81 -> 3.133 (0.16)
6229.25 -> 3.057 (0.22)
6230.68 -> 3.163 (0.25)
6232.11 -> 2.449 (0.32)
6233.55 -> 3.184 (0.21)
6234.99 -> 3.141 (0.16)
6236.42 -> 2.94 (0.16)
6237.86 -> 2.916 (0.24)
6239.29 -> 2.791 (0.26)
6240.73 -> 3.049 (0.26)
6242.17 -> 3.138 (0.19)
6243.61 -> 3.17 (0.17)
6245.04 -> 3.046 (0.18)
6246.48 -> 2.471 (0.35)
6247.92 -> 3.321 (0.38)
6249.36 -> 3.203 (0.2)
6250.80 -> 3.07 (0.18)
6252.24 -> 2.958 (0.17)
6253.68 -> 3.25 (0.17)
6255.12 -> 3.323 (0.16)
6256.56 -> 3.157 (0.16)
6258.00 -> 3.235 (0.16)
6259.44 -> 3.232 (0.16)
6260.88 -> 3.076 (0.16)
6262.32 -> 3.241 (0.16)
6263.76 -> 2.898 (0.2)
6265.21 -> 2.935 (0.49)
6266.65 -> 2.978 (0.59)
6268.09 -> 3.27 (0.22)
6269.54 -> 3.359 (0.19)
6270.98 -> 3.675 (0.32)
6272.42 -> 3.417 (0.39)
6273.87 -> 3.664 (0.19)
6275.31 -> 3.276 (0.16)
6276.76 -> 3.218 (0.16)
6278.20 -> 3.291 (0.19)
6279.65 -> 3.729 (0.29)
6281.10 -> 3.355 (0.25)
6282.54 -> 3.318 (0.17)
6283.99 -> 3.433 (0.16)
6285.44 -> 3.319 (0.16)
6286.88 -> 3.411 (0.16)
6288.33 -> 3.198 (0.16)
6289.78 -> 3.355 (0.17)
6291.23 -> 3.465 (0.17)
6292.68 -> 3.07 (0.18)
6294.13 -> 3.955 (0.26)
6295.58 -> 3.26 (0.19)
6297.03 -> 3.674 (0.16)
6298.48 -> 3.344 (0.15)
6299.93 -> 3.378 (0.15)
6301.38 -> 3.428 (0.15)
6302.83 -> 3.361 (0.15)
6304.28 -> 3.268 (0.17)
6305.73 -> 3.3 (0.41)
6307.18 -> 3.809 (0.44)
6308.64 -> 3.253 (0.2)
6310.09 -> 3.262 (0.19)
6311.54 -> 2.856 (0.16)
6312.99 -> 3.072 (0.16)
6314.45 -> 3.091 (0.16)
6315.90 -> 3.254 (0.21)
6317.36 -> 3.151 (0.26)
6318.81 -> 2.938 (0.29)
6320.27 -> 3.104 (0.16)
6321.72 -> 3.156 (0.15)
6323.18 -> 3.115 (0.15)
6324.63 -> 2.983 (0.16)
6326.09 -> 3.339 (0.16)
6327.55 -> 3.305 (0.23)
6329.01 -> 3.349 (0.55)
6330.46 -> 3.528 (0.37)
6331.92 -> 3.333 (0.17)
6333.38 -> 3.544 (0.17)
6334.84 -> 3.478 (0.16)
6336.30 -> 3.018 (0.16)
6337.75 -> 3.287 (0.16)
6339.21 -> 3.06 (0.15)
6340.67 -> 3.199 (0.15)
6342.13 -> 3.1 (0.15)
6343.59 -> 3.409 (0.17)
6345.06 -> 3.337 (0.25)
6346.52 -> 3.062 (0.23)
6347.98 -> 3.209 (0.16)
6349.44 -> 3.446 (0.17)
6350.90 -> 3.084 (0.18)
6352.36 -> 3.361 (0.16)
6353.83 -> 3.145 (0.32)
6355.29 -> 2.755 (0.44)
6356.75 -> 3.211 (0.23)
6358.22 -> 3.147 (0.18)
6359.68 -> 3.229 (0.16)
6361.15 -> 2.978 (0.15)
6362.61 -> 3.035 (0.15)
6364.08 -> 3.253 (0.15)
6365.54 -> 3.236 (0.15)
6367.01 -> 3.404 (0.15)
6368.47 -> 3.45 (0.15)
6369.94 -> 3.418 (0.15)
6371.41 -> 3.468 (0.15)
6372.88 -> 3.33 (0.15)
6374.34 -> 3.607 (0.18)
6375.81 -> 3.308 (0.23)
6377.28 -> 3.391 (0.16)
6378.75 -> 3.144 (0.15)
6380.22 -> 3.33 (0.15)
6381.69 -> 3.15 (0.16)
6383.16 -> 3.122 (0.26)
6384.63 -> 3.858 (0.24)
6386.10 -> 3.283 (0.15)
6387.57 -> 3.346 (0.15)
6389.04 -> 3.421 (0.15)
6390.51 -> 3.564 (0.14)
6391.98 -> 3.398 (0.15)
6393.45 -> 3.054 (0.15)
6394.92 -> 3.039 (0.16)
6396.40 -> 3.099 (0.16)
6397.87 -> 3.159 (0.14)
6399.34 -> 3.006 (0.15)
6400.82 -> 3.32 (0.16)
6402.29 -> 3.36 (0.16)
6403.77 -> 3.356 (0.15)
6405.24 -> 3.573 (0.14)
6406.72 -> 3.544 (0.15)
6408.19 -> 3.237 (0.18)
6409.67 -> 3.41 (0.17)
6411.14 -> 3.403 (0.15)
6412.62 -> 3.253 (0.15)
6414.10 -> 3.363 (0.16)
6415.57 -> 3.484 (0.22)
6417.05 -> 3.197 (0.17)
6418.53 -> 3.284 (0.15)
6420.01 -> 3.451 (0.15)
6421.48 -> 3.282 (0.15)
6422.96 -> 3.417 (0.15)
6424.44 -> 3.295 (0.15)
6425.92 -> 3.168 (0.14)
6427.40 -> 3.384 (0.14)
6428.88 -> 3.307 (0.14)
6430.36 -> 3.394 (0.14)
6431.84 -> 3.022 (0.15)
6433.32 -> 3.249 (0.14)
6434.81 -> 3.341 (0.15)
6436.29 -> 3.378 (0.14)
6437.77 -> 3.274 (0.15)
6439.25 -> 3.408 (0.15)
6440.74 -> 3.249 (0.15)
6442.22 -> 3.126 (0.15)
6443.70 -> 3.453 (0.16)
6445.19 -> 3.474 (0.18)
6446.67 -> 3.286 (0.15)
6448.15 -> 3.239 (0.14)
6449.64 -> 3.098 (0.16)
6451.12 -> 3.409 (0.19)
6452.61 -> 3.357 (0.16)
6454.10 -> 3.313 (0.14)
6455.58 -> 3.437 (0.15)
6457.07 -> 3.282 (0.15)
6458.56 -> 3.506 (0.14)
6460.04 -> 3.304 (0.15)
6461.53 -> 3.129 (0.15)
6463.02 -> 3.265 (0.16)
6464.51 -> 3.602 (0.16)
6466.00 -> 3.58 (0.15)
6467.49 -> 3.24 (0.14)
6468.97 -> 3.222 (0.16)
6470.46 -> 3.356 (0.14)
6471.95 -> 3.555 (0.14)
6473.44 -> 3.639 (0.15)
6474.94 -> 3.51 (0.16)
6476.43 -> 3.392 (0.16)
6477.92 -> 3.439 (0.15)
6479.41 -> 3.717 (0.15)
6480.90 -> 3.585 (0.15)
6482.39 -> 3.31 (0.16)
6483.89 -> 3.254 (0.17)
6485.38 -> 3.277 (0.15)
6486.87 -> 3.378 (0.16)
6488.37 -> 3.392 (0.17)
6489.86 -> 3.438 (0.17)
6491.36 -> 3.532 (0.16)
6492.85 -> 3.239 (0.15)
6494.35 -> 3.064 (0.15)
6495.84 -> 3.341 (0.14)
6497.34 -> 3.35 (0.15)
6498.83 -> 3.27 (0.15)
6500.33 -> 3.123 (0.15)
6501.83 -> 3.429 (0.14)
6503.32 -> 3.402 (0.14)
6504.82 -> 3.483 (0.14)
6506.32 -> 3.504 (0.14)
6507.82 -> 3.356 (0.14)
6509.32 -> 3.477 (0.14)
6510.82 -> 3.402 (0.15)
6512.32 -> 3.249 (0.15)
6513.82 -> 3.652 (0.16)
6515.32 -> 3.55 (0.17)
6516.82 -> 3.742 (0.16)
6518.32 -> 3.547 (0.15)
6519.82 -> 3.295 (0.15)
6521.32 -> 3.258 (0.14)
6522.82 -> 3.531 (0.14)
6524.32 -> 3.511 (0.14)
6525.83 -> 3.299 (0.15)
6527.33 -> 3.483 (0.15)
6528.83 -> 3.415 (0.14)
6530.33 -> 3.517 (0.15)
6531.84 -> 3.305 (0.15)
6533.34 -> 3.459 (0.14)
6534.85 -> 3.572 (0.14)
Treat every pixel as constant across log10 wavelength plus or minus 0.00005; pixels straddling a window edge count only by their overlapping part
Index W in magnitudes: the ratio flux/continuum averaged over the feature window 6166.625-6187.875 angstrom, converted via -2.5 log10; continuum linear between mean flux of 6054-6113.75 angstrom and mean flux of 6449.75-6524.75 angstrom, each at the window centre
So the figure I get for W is 0.06 mag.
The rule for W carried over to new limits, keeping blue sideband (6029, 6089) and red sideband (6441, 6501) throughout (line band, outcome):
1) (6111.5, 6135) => 0.05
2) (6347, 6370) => 0.06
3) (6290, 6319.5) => 0.03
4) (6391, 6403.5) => 0.06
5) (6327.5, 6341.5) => 0.03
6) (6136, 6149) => 0.06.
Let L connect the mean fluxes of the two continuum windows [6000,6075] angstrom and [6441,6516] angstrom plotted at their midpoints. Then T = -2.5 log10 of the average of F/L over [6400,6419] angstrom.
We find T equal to 0.01 mag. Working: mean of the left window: 3.43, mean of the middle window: 3.37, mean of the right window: 3.38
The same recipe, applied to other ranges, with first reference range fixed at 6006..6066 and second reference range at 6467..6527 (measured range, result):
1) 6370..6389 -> 0.01 mag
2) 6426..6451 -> 0.04 mag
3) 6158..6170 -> 0.13 mag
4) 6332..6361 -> 0.06 mag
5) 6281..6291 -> 0.02 mag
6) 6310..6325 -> 0.11 mag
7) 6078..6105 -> 0.01 mag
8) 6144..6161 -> 0.08 mag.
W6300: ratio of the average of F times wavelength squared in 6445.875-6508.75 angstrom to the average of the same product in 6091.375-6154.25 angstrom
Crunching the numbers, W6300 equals 1.2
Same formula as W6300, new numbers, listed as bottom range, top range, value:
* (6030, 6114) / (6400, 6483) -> 1.11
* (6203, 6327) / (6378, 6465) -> 1.09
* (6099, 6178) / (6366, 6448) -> 1.13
